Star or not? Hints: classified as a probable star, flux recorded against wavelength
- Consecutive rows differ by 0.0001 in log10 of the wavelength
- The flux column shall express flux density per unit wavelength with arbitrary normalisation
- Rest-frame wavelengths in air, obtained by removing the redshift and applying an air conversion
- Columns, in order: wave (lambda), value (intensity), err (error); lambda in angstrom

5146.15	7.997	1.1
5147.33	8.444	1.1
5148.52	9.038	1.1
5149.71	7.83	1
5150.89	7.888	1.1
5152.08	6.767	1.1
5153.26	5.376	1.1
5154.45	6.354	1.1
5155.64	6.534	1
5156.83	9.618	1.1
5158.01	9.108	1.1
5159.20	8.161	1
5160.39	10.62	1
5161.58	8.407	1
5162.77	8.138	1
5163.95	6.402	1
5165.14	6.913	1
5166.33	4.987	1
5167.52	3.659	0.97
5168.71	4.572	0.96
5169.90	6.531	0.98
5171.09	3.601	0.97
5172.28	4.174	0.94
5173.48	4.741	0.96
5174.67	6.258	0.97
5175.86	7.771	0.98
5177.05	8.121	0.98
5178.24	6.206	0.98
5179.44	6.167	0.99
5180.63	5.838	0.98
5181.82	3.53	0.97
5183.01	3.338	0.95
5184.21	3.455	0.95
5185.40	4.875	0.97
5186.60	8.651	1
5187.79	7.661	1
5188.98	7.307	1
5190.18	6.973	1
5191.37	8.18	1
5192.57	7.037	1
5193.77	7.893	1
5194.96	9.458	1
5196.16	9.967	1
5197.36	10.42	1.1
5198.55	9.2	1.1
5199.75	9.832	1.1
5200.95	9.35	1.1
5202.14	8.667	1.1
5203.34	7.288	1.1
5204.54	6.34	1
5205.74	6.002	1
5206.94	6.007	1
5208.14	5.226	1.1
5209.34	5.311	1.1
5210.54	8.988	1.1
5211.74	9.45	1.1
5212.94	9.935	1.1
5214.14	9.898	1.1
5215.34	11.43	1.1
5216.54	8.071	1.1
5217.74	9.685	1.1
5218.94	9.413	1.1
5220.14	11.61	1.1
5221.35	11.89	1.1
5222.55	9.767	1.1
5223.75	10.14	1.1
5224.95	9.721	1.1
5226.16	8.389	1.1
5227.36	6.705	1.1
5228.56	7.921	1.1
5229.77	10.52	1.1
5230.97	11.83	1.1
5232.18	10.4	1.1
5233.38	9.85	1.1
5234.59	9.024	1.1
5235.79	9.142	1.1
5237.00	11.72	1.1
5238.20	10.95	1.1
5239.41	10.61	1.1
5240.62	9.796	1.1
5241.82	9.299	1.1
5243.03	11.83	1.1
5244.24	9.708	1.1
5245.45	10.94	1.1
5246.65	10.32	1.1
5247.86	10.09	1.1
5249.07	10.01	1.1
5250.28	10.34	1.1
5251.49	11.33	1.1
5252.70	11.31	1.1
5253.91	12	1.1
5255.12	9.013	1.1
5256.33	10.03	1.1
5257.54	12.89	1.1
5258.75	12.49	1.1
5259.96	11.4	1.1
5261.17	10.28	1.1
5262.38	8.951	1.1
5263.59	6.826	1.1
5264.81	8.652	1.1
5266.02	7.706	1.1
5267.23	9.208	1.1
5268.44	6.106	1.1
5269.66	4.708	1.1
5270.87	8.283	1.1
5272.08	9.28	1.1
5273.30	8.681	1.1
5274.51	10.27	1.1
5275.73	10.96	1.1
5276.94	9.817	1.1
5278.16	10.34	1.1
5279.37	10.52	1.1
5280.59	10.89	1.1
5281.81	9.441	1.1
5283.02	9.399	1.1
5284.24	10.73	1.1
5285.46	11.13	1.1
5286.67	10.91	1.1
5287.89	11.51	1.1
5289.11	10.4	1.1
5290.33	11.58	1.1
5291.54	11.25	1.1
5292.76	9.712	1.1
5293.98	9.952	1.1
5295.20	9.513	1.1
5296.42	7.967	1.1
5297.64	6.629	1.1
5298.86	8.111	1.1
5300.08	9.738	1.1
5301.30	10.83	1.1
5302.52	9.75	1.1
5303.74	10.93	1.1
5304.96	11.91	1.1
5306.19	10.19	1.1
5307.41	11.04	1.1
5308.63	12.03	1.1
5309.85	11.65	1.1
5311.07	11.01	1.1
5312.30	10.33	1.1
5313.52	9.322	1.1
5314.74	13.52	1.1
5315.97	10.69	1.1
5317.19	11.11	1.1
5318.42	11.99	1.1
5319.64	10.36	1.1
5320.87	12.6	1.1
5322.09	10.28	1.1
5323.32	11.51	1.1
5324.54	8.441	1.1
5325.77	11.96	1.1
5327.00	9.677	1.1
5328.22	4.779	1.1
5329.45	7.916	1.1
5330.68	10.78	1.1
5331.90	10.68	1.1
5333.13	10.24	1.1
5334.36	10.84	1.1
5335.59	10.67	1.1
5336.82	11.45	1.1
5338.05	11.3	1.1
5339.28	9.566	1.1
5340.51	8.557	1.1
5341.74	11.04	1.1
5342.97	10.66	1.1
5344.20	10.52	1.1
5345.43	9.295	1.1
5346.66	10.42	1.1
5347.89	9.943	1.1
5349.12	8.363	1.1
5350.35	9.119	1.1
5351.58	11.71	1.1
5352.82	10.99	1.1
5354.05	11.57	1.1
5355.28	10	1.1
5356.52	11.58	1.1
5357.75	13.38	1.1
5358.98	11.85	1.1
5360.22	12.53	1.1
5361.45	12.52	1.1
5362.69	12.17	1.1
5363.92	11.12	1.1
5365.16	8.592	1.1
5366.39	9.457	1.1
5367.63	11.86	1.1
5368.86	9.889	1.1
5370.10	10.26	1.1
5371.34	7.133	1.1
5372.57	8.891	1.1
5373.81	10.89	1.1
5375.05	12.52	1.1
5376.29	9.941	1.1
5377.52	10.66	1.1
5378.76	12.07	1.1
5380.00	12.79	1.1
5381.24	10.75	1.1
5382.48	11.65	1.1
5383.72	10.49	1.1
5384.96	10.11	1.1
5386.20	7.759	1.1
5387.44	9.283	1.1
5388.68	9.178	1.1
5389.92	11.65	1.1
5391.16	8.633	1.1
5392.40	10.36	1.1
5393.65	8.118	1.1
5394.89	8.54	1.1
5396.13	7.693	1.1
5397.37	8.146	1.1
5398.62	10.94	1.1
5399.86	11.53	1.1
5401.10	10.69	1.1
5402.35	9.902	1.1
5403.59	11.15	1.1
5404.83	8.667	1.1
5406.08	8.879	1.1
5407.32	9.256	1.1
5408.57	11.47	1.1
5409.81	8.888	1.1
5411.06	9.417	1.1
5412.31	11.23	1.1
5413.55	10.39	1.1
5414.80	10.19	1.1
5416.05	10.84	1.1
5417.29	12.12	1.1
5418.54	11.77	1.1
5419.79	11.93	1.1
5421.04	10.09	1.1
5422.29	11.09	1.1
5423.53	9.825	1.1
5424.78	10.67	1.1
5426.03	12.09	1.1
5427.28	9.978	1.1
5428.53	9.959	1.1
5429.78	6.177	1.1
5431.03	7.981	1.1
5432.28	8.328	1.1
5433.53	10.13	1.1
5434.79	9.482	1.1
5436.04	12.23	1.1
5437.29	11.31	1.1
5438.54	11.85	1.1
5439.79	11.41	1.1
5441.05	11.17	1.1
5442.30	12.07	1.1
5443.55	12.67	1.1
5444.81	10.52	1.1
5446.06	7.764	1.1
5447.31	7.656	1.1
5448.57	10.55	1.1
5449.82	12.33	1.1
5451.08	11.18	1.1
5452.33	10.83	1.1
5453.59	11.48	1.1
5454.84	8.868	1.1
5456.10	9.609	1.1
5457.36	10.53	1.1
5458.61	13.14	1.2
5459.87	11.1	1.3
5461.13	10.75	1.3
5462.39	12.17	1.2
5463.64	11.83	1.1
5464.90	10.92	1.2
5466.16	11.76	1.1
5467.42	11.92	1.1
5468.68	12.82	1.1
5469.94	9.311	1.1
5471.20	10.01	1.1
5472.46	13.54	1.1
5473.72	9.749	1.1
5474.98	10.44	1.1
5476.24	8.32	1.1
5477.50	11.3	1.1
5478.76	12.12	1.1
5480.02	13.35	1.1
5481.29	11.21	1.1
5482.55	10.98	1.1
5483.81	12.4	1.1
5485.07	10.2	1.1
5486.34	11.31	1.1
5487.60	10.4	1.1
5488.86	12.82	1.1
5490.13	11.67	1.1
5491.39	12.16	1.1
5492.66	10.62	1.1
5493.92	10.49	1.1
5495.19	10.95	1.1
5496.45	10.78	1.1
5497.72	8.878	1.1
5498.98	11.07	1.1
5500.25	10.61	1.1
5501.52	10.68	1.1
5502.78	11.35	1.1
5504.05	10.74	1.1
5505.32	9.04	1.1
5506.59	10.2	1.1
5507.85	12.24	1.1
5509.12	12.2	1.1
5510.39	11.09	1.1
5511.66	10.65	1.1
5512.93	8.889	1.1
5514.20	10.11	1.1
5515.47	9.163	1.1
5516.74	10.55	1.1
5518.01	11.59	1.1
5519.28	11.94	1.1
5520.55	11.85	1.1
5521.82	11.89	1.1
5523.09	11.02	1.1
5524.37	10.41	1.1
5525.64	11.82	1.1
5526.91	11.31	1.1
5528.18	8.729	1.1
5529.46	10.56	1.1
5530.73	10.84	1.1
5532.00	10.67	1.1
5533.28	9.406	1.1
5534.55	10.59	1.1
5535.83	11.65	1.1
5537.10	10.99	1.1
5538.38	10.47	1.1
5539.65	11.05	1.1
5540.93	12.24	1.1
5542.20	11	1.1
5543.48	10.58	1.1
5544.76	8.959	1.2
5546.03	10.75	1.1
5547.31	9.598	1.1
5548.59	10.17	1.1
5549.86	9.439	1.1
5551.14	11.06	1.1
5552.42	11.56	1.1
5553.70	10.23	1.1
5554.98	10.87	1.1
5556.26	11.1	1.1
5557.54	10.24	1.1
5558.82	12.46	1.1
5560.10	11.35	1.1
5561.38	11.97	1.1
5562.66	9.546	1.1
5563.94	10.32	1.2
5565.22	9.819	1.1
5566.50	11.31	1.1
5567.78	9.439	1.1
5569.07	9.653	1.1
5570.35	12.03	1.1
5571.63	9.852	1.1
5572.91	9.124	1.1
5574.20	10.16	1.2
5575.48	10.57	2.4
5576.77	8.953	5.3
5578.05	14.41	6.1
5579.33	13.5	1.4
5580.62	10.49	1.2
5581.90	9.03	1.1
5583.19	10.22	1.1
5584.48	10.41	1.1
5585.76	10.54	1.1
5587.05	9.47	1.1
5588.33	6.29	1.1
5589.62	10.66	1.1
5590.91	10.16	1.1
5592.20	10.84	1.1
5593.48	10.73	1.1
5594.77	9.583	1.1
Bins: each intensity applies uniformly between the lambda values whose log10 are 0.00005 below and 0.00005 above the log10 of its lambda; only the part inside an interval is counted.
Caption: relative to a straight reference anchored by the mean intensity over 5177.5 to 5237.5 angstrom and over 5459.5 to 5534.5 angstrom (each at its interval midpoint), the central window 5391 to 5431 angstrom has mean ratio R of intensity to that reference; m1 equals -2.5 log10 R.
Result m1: 0.02 mag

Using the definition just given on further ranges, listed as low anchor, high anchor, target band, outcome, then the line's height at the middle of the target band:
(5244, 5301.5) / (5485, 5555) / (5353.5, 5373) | -0.07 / 10.2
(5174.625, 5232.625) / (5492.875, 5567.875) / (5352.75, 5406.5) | -0.10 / 9.52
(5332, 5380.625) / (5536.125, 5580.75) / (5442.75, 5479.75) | -0.02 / 10.7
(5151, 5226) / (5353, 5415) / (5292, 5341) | -0.10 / 9.37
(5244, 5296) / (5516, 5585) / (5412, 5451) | -0.01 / 10.4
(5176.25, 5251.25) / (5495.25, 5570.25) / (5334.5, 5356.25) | -0.09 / 9.51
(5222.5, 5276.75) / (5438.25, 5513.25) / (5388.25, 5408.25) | 0.10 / 10.6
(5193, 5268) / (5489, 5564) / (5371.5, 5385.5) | -0.07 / 10.2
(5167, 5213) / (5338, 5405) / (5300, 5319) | -0.20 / 9.14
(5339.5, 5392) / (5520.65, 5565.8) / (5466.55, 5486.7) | -0.05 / 10.6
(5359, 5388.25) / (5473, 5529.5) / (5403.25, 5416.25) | 0.07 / 10.7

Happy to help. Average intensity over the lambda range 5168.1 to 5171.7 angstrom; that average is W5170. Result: 4.9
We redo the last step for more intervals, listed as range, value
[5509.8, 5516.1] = 9.97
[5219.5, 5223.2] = 11.1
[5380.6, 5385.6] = 10.7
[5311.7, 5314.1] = 9.84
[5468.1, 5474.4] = 11.1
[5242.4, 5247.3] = 10.7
